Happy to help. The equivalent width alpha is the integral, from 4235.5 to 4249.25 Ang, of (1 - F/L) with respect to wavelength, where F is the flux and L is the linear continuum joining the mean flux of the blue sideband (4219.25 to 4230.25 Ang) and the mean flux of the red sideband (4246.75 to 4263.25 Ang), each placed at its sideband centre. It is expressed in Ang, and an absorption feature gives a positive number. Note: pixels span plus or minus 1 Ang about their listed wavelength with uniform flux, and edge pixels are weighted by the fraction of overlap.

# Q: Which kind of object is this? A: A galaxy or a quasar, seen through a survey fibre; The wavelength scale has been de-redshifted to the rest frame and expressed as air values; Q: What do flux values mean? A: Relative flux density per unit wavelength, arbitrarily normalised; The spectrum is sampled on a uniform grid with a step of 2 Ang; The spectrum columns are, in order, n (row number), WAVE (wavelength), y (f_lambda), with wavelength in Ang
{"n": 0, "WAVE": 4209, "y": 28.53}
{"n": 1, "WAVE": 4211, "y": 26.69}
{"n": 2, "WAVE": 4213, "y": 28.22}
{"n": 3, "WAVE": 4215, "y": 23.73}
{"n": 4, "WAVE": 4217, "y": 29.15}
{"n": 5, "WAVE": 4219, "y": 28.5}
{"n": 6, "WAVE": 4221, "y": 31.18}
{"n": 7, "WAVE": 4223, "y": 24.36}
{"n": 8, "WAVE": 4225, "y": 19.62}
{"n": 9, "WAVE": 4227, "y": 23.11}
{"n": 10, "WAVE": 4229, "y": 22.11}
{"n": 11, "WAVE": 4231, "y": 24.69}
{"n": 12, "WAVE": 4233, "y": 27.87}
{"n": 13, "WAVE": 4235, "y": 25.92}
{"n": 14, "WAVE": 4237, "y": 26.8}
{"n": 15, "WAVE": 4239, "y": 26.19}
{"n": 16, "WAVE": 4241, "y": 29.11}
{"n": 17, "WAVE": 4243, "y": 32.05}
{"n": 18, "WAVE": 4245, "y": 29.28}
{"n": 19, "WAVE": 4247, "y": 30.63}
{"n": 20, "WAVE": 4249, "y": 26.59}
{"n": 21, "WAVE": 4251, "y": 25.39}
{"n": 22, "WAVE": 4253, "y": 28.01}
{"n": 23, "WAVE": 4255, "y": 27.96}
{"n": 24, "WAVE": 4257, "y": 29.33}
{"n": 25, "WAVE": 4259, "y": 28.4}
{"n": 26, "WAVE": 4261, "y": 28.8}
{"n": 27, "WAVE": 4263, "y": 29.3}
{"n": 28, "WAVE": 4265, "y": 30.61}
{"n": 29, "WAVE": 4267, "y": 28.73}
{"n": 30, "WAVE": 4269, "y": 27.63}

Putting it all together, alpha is -1.09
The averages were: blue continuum 24.4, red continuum 28.1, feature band 28.7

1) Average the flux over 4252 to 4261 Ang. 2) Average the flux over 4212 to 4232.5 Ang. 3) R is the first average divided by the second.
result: 1.12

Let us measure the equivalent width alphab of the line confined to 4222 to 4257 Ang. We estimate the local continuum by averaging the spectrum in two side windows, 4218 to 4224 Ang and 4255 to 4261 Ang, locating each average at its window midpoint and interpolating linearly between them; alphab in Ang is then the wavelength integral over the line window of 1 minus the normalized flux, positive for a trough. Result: 2.3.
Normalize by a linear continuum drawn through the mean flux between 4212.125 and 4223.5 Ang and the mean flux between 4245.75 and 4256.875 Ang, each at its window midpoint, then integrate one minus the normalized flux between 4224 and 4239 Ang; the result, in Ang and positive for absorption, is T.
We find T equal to 1.8 Ang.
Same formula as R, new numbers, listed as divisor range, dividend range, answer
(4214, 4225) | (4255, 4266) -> 1.09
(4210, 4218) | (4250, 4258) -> 1.03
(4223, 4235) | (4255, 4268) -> 1.22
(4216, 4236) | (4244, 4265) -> 1.11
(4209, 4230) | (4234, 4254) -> 1.09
